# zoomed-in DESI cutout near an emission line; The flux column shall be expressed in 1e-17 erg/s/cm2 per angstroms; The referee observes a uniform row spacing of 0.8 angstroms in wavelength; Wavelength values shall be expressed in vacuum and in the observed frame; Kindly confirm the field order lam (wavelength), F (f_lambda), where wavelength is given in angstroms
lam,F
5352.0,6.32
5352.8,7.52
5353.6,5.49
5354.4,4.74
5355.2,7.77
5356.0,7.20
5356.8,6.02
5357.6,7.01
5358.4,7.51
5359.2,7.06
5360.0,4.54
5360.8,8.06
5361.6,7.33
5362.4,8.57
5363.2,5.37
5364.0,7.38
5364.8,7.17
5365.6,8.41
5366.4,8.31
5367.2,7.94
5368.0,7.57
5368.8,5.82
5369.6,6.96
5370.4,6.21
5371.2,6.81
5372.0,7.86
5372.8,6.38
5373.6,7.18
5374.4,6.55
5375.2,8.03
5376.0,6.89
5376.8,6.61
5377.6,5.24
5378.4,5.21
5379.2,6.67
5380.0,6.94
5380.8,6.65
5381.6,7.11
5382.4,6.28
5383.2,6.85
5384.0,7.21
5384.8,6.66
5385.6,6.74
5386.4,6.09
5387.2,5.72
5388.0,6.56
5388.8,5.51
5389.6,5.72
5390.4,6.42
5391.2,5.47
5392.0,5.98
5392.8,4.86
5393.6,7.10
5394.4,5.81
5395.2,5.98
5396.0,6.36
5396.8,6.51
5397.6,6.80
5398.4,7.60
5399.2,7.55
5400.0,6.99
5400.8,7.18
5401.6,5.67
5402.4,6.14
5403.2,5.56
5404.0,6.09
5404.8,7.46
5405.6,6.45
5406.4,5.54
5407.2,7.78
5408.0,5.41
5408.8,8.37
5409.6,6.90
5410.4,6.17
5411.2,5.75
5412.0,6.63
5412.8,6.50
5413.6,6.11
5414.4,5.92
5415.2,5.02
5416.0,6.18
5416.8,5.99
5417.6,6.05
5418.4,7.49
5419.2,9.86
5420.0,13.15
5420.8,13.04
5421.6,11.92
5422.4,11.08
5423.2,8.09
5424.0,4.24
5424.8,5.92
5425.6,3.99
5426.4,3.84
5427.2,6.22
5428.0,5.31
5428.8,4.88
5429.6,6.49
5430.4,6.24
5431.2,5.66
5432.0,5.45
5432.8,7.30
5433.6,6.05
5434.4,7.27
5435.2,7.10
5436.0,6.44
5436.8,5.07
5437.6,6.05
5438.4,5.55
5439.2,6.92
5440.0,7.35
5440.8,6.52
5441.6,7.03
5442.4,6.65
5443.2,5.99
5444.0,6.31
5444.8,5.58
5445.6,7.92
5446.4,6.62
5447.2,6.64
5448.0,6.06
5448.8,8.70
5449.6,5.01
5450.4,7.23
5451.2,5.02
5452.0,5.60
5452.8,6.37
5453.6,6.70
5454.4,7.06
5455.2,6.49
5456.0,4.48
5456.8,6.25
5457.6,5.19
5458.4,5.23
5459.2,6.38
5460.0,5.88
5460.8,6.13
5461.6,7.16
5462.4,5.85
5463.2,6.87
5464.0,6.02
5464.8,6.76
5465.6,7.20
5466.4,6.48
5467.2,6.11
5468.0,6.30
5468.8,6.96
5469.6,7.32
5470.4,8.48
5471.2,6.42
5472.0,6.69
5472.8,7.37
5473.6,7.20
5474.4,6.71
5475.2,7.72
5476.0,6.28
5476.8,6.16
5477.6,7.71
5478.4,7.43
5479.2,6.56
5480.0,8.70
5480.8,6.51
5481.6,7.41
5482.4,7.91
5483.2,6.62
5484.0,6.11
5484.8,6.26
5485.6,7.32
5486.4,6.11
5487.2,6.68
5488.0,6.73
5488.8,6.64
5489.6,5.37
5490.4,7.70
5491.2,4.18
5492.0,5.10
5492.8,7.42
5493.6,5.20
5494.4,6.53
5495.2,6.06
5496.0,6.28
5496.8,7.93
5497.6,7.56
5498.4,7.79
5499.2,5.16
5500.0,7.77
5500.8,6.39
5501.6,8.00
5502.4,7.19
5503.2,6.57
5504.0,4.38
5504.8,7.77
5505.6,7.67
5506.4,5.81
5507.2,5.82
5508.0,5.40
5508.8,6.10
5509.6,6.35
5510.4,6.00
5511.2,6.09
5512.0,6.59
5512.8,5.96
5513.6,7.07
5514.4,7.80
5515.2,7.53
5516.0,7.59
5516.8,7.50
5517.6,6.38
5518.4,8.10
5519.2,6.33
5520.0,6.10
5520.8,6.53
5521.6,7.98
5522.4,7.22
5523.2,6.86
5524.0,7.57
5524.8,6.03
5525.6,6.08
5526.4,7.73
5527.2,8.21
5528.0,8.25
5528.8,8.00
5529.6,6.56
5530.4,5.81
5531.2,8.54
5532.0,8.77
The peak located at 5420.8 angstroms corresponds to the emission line Hbeta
